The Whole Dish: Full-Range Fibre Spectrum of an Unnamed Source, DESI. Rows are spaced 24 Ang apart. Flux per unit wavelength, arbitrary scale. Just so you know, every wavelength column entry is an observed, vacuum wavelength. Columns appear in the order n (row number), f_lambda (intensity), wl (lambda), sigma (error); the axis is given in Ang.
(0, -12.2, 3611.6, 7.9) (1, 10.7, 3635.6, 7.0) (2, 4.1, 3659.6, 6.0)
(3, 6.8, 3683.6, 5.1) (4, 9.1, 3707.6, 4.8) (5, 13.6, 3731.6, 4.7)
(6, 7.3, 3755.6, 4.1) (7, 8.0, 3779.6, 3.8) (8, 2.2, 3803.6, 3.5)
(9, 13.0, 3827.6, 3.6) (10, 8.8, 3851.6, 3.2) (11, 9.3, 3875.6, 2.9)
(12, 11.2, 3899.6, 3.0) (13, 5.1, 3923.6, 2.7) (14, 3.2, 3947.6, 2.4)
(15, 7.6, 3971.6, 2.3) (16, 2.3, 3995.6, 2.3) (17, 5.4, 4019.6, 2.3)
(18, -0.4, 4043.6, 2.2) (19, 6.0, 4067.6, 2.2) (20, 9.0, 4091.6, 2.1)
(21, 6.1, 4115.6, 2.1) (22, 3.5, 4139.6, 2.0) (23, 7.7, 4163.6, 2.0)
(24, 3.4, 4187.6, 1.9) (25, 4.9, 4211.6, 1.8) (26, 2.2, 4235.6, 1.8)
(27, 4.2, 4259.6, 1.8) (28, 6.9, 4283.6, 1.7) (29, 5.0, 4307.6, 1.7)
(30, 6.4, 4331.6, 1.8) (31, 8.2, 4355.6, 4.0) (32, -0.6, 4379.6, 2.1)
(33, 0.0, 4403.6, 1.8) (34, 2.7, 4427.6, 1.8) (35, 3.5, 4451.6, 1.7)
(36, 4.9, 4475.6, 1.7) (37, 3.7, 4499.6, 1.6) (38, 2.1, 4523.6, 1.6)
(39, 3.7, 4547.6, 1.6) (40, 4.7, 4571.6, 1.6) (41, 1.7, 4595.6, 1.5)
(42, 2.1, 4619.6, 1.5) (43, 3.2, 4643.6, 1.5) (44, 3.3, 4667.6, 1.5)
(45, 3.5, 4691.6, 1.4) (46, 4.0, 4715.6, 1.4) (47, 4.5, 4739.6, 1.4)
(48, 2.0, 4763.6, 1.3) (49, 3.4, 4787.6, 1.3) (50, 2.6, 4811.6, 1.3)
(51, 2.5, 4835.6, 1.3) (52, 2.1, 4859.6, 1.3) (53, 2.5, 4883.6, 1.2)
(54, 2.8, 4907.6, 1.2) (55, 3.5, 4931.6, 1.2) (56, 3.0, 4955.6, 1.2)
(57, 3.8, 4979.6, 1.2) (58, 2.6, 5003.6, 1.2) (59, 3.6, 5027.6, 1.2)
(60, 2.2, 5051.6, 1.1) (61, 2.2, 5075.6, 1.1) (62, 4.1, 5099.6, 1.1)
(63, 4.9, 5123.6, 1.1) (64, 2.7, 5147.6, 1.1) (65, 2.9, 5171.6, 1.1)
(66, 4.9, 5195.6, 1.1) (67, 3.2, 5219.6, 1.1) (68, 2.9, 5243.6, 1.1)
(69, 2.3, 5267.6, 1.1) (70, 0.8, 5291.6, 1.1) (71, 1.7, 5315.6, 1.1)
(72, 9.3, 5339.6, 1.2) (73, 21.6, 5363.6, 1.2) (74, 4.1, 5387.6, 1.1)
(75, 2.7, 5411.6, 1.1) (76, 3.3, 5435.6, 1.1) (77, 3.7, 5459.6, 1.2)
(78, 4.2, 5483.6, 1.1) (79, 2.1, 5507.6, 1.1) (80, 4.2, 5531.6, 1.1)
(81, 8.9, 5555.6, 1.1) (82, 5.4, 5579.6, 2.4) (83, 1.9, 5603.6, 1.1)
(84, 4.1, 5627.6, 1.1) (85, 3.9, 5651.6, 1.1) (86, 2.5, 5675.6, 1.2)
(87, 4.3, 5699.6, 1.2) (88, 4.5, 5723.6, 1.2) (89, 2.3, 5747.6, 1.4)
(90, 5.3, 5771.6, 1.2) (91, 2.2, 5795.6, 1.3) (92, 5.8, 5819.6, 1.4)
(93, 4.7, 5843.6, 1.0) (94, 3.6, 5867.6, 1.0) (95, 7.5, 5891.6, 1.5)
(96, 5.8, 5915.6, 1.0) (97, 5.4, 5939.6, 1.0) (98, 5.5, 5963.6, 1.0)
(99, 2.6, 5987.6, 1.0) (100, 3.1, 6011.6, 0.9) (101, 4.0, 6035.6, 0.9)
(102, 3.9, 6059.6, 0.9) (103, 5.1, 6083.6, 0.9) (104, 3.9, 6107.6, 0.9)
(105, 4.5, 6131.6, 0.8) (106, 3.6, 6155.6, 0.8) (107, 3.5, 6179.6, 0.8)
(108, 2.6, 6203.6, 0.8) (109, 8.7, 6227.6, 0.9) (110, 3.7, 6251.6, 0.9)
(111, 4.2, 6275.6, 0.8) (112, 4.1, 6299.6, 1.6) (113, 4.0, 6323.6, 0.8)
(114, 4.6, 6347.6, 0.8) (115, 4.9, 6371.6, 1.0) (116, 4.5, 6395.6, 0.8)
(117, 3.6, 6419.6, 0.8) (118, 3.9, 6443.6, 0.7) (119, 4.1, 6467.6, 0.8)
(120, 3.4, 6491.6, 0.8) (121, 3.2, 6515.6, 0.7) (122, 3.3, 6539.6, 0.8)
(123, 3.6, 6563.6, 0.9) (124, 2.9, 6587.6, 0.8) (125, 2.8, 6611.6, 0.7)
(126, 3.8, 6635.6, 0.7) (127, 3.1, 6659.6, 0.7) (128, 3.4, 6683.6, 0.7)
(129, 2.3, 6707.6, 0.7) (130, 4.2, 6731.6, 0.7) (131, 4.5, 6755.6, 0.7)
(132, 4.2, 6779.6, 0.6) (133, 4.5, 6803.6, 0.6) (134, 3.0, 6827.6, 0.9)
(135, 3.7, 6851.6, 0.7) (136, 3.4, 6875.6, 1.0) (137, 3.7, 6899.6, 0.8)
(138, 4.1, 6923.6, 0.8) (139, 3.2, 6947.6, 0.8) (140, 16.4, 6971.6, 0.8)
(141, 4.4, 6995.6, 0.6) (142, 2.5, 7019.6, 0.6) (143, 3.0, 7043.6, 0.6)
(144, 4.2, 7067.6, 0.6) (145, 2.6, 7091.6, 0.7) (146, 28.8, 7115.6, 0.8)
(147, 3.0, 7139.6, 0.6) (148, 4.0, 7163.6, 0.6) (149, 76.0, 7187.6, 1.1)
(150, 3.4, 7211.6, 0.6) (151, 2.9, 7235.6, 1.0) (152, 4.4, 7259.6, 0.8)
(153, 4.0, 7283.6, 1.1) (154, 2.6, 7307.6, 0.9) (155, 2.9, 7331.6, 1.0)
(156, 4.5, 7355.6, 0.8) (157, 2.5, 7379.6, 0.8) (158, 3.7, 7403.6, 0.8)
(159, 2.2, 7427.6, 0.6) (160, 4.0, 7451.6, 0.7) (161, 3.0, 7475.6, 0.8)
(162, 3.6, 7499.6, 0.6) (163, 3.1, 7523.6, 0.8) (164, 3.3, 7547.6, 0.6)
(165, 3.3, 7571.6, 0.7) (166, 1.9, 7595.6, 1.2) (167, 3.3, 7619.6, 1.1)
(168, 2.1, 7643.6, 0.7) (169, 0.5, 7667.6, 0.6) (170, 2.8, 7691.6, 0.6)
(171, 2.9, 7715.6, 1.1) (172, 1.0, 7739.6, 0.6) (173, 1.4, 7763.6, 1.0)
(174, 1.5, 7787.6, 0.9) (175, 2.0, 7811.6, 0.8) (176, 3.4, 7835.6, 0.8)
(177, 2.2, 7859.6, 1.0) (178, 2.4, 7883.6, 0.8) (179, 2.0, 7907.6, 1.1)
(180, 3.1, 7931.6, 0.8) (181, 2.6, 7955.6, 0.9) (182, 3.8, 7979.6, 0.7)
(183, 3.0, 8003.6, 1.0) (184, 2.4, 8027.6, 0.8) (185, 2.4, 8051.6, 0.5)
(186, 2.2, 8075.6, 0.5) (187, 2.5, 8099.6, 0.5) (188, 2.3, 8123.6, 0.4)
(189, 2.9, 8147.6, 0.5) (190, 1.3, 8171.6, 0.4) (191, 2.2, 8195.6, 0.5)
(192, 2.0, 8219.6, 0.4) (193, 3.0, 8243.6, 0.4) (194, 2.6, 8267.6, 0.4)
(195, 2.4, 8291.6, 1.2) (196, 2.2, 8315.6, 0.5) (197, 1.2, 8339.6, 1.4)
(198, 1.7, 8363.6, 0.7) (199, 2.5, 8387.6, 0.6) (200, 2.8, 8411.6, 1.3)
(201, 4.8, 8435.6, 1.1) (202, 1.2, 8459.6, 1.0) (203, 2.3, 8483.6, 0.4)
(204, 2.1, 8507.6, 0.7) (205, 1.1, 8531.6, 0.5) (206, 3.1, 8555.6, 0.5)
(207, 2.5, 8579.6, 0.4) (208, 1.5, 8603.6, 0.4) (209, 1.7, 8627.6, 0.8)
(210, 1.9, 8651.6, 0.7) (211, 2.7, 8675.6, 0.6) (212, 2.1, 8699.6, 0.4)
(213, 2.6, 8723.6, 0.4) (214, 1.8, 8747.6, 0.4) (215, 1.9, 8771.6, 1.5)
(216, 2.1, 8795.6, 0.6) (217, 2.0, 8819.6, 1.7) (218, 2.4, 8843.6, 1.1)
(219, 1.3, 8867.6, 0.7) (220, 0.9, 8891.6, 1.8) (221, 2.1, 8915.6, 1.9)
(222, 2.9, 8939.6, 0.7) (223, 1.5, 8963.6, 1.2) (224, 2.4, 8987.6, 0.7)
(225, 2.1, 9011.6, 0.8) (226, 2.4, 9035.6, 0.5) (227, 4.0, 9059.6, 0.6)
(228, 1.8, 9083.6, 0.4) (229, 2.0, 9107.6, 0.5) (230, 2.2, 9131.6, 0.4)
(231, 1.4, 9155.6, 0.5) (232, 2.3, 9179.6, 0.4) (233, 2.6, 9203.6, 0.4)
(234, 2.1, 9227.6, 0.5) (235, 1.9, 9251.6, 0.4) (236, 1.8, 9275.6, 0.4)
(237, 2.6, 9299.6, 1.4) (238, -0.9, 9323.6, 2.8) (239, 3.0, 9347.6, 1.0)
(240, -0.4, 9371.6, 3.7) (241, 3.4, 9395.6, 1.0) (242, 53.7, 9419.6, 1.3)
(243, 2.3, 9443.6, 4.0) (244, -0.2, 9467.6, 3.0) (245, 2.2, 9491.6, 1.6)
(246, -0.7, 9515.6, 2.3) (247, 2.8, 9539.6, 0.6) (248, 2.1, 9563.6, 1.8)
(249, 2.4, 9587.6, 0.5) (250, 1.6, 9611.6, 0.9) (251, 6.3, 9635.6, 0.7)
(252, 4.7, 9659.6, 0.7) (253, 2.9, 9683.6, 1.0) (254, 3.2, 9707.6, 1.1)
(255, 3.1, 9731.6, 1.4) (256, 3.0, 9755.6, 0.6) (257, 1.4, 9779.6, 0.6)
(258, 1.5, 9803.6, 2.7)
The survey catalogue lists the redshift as 0.44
